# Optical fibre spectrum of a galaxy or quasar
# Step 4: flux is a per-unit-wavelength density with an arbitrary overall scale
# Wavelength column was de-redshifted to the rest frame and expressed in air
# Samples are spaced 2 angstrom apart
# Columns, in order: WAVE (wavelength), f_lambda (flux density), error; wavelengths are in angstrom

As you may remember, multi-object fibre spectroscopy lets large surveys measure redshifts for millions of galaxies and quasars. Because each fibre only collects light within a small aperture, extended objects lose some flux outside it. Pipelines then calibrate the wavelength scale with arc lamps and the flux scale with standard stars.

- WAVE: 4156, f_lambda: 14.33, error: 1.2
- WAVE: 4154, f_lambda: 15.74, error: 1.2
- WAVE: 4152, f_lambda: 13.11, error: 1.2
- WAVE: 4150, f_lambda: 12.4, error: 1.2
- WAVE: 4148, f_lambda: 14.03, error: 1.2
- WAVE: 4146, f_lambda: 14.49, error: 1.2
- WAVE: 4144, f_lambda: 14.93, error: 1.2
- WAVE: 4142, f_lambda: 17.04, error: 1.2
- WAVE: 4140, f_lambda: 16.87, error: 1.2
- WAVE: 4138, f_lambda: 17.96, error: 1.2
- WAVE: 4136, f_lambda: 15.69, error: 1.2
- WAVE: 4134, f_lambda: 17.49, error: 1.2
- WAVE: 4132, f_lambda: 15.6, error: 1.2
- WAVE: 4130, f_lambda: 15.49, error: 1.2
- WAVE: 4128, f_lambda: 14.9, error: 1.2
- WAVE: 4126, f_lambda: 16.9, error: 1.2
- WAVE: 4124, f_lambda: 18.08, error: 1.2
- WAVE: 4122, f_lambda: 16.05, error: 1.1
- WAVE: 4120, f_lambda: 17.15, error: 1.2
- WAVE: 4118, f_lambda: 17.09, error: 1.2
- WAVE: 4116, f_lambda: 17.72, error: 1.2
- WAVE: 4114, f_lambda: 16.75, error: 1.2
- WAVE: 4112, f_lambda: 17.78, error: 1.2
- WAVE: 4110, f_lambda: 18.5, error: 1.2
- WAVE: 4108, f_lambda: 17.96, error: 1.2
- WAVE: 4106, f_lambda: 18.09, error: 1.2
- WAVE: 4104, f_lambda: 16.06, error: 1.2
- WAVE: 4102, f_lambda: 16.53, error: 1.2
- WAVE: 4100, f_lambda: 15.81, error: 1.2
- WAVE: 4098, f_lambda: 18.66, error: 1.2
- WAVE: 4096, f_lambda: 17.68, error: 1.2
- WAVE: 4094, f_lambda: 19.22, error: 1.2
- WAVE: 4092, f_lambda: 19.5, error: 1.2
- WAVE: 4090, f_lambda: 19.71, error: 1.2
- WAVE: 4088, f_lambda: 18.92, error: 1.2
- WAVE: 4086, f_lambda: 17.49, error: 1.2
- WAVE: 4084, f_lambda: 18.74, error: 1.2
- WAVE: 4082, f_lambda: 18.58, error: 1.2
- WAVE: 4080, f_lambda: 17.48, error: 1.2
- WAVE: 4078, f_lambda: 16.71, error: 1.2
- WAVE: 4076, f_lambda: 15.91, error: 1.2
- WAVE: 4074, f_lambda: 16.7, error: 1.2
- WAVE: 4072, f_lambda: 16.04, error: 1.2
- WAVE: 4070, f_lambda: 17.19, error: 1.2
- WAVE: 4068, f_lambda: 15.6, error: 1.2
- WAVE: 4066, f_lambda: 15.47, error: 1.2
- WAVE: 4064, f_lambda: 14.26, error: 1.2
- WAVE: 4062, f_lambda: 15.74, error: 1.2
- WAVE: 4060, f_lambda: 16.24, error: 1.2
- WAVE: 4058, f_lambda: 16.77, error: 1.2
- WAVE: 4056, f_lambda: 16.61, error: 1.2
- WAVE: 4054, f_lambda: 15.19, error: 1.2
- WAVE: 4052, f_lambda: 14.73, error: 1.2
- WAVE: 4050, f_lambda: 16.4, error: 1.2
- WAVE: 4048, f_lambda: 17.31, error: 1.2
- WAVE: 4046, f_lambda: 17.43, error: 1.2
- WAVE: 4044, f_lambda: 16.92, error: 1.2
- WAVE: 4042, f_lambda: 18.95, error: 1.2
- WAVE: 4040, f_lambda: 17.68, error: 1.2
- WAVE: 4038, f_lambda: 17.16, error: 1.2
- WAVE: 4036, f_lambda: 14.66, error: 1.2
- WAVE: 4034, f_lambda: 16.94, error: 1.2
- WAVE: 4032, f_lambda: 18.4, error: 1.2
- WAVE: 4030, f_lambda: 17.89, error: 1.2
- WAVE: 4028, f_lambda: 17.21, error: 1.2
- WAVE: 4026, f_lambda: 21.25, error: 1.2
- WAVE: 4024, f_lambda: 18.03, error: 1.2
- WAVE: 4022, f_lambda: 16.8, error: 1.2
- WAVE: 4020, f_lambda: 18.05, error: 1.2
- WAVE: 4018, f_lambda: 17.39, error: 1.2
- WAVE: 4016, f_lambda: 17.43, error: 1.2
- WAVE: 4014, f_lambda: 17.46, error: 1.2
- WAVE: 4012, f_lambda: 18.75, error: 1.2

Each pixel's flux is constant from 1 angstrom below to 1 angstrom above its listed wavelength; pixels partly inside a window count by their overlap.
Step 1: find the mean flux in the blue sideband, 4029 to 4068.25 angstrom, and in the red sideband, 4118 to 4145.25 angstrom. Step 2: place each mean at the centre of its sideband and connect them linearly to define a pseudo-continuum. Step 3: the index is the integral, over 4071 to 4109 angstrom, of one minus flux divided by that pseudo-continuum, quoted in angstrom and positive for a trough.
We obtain -2.7 angstrom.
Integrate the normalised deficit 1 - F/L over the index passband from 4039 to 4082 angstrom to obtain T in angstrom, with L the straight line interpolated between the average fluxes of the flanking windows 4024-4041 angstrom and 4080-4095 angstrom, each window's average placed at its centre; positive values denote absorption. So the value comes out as 4.1 angstrom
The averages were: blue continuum 17.7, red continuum 18.8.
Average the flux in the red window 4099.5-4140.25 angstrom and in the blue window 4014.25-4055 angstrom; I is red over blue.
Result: 0.98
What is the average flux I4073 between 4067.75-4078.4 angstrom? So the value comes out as 16.4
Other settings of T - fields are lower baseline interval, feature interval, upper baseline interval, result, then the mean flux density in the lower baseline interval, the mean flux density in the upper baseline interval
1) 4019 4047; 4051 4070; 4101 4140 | 1.89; 17.7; 16.9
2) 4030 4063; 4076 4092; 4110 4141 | -1.33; 16.7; 16.8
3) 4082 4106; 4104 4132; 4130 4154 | -0.45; 18.1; 15.4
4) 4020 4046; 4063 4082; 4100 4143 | 1.15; 17.7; 16.9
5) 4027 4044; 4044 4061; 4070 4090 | 1.01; 17.3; 17.5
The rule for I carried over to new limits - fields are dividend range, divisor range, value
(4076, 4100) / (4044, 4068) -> 1.14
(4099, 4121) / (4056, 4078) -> 1.07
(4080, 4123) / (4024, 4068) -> 1.06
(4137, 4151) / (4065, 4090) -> 0.90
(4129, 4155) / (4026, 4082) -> 0.93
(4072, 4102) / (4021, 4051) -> 1.02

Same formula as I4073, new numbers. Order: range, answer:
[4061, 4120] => 17.3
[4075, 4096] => 18.2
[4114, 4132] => 16.6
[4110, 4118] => 17.5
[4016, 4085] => 17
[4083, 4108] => 18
